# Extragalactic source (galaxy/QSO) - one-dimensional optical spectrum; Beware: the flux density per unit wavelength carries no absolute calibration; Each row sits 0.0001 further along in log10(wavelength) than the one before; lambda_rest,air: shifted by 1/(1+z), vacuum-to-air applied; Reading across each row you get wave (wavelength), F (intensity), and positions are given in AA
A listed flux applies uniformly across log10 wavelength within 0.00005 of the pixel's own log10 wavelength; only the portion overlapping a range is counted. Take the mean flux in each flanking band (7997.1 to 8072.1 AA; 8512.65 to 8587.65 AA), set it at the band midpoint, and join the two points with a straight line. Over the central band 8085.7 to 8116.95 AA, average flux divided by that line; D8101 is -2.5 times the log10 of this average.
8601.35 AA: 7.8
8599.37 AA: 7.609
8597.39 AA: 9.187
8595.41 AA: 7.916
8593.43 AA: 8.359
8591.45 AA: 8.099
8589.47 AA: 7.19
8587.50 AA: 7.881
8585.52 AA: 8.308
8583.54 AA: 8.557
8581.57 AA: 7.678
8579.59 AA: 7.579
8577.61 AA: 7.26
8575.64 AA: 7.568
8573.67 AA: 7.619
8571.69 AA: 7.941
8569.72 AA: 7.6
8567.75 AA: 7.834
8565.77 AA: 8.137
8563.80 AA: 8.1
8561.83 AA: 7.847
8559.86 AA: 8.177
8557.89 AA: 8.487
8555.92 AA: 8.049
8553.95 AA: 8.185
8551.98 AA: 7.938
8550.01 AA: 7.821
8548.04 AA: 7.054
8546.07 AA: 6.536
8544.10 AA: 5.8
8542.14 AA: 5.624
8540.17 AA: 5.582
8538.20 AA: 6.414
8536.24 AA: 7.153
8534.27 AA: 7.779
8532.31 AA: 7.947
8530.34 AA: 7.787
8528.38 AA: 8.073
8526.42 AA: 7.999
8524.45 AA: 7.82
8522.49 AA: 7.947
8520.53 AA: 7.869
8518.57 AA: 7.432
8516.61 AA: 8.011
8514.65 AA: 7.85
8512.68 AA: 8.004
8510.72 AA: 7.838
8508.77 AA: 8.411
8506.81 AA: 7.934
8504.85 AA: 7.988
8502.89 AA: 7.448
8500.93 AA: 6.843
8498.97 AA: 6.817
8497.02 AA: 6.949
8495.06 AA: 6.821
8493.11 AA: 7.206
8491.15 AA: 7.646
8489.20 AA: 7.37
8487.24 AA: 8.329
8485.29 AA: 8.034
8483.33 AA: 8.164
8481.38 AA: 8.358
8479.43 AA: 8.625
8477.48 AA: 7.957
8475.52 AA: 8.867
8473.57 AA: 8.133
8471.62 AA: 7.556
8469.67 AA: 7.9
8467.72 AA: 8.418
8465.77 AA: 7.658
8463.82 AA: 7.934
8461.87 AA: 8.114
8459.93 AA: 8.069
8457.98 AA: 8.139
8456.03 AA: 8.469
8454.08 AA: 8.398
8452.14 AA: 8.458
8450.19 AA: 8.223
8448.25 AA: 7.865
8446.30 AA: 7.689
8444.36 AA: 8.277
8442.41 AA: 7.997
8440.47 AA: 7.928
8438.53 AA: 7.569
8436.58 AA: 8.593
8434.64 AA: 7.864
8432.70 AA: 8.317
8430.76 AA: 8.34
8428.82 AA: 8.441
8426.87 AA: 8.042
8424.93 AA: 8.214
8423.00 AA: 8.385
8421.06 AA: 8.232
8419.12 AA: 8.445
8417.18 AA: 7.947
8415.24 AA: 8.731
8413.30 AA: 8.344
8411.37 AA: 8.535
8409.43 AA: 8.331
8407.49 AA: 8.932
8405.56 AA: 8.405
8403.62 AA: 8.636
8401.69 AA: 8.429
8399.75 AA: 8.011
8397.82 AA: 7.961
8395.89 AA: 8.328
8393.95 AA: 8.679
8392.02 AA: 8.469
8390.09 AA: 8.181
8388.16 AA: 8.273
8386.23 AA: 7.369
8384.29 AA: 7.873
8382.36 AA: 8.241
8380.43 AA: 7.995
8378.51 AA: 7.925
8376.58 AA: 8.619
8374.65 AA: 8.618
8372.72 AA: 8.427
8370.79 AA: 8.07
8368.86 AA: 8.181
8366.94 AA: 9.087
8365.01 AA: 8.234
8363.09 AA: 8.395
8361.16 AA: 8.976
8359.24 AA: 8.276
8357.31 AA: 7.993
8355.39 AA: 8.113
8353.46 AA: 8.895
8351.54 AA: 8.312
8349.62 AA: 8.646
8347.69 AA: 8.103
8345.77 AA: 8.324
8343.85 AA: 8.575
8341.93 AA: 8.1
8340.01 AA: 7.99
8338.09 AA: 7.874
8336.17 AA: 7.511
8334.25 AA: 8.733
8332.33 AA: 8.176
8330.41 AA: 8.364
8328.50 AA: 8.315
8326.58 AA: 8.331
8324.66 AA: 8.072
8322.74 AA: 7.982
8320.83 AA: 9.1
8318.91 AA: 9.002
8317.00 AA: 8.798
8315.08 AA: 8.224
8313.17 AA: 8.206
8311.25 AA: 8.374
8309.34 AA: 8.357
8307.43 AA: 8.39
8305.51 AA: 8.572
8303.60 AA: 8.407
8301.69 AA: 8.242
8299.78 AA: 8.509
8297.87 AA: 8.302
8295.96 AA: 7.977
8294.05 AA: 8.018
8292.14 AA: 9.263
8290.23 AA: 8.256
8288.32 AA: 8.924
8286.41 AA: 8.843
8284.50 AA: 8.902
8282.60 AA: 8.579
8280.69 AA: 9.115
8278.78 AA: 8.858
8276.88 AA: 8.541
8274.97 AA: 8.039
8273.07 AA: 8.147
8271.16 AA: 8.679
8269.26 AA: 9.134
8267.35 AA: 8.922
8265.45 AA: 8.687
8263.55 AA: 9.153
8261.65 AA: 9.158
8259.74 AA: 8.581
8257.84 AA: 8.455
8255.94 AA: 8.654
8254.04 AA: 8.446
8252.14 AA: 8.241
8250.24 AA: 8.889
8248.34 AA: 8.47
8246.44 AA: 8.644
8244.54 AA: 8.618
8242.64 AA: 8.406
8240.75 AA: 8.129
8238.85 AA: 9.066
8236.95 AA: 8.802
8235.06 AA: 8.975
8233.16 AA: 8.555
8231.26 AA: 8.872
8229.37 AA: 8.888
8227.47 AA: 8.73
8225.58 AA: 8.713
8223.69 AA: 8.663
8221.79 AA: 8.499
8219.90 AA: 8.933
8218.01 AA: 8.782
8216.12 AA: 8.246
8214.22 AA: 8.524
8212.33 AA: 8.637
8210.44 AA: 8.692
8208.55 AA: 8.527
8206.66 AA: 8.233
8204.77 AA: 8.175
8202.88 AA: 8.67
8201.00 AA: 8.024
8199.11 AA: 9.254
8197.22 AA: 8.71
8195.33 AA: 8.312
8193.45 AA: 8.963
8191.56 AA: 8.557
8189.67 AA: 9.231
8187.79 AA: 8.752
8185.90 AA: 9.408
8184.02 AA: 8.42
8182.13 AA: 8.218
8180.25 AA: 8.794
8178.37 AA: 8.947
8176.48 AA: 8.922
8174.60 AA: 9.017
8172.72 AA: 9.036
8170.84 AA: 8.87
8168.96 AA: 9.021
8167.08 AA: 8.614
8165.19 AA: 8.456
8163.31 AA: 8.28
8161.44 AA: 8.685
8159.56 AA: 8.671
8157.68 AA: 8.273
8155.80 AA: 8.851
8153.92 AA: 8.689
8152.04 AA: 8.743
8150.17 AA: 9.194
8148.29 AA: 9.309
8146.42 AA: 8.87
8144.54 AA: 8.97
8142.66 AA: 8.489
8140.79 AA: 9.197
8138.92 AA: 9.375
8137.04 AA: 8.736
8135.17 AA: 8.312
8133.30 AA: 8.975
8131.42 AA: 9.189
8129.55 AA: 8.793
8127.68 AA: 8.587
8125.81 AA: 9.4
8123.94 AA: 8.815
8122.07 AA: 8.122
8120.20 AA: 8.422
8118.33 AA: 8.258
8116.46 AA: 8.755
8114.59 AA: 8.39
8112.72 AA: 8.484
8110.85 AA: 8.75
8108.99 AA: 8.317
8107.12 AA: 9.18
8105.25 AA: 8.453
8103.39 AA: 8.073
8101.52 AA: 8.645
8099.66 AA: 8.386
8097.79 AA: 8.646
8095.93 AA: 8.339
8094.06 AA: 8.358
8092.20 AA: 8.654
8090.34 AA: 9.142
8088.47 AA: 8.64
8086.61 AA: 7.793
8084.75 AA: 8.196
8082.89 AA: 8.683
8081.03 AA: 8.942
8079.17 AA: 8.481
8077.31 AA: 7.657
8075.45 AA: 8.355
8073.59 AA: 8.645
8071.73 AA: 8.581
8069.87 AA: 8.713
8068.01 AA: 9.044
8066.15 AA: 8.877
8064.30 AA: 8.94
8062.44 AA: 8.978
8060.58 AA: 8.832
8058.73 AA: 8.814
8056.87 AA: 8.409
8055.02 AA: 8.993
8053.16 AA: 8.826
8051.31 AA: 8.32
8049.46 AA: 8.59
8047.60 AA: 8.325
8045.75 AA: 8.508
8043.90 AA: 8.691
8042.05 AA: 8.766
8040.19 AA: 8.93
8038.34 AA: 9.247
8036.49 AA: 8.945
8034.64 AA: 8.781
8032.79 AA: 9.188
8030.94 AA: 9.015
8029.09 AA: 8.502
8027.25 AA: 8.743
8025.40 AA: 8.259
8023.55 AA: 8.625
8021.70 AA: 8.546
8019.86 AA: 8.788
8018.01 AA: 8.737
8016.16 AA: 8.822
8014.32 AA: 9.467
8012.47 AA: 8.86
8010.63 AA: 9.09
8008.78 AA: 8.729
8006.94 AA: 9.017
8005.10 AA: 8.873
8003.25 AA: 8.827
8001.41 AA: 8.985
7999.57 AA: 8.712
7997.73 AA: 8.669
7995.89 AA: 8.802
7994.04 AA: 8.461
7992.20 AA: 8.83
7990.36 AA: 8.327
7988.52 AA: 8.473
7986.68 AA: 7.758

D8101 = 0.01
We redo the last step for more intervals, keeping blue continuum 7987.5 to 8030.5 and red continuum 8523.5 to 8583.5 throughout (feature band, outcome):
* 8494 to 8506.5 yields 0.07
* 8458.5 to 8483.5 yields -0.06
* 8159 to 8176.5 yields -0.05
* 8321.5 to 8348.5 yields -0.02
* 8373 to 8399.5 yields -0.04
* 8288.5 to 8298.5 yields -0.04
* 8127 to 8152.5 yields -0.06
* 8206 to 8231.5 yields -0.05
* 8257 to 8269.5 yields -0.09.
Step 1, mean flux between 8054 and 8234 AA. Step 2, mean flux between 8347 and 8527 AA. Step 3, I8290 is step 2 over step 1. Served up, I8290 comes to 0.9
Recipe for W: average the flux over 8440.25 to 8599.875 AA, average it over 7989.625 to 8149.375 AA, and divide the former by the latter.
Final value 0.9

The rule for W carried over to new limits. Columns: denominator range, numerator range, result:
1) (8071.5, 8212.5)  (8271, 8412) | 0.97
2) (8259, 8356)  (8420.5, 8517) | 0.94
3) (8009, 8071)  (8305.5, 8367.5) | 0.95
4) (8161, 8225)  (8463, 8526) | 0.90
